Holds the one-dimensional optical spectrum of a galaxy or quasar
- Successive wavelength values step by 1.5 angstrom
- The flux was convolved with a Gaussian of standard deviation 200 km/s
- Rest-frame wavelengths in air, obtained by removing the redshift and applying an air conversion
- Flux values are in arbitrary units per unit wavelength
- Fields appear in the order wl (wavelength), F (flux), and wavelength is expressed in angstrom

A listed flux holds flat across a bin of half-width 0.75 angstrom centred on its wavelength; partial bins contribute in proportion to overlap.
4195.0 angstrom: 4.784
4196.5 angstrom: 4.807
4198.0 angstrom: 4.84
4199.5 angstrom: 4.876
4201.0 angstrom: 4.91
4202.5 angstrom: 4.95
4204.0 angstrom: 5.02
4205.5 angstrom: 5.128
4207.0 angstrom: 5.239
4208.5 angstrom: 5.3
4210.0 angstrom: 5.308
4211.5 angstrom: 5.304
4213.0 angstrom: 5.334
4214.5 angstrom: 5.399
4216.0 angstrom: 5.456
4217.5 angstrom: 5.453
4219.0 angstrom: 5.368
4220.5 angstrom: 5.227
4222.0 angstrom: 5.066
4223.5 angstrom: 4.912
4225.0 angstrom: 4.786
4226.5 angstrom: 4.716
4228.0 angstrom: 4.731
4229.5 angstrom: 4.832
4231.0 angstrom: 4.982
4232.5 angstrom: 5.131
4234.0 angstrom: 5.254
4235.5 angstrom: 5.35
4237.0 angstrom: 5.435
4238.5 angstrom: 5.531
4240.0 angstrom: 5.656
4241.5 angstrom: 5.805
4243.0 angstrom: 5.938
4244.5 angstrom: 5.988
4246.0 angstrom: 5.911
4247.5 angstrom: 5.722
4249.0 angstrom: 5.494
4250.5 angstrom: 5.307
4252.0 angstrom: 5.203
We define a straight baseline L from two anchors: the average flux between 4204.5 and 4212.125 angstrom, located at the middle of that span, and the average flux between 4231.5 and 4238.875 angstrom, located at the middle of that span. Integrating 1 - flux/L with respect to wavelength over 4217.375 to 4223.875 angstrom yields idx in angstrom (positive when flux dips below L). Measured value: 0.1 angstrom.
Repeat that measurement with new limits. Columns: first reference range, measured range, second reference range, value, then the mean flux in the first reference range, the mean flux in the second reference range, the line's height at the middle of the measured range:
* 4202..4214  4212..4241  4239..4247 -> 1.8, 5.21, 5.85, 5.54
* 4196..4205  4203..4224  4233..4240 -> -0.7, 4.91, 5.41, 5.09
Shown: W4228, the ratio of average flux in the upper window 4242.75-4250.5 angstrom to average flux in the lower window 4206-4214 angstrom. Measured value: 1.09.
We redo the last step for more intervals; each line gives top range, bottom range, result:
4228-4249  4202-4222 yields 1.04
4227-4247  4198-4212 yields 1.06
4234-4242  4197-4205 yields 1.12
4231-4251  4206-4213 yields 1.05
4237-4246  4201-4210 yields 1.13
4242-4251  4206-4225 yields 1.09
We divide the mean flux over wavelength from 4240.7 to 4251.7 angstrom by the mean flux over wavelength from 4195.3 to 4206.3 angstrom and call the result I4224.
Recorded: 1.16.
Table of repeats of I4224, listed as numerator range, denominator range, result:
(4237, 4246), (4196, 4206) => 1.17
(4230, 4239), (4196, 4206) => 1.07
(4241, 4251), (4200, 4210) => 1.13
